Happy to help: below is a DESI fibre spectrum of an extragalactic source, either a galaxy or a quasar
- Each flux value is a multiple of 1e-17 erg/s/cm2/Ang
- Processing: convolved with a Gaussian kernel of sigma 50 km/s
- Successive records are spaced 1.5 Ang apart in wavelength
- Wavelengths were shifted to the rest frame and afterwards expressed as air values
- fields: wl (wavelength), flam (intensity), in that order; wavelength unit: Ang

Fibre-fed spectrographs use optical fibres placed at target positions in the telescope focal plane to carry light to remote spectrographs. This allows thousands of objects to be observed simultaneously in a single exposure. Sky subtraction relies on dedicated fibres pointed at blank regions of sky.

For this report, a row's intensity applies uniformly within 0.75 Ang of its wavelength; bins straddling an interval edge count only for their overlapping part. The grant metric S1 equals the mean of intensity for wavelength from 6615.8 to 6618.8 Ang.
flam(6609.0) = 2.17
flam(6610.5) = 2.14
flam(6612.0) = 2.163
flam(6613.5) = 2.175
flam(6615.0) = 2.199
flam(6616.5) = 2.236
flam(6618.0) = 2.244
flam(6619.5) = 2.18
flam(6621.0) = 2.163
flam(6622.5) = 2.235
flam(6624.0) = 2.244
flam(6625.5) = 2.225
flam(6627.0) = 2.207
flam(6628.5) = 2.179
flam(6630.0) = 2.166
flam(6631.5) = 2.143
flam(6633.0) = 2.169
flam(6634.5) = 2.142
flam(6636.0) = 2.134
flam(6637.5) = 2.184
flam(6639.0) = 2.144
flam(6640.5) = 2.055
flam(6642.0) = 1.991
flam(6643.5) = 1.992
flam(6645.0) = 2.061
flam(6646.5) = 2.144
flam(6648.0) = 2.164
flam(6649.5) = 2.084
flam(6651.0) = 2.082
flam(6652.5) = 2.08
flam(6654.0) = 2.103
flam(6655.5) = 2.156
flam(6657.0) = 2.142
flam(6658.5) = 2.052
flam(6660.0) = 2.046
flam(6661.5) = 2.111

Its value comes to 2.24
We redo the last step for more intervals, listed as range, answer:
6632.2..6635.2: 2.16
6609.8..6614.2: 2.16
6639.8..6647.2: 2.05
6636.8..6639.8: 2.16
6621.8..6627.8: 2.23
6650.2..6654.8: 2.09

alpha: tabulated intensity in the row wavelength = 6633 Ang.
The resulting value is 2.169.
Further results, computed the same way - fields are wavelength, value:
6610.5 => 2.14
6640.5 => 2.055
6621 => 2.163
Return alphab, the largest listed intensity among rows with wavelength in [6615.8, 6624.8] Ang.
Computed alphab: 2.244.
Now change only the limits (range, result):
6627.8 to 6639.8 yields 2.184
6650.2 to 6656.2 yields 2.156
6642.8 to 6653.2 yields 2.164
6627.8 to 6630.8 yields 2.179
